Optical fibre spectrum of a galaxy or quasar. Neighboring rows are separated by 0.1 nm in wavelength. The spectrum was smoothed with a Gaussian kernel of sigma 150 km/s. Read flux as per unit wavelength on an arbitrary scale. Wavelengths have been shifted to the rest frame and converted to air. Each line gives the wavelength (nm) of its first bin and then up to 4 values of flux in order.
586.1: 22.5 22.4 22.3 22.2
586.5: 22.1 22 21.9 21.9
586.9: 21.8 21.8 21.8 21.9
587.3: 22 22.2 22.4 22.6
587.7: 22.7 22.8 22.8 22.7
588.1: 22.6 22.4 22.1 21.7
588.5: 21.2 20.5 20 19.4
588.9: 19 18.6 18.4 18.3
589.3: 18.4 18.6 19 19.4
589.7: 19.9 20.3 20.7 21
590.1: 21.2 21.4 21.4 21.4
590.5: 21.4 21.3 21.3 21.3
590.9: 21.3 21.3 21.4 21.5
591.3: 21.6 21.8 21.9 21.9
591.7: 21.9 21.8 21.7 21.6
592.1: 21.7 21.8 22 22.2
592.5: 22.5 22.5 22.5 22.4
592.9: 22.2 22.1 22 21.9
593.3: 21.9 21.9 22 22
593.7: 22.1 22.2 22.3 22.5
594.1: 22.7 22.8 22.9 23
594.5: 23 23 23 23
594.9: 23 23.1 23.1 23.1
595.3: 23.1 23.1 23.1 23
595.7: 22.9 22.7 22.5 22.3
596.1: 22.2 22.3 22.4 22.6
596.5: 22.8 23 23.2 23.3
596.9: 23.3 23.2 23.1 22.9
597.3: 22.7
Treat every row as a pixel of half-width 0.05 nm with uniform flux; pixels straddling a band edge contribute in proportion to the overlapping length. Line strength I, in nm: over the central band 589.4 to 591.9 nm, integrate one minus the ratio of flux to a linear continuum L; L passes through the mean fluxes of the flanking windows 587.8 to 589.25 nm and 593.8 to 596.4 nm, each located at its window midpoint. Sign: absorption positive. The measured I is 0.04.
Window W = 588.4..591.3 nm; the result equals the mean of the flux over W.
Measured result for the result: 20.4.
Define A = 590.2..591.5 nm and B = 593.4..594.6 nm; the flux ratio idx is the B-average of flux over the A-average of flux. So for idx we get 1.05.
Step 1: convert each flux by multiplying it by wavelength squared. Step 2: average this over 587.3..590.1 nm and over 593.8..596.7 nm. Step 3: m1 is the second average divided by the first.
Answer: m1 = 1.12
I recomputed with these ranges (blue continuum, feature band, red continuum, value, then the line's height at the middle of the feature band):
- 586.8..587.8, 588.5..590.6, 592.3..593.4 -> 0.21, 22.2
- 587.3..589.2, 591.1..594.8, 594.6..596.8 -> 0.01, 22.3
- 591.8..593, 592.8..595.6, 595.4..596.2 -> -0.02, 22.4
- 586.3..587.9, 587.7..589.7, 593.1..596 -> 0.16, 22.3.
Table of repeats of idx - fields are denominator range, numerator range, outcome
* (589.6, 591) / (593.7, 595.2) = 1.09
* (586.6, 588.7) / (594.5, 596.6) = 1.04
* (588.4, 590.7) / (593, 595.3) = 1.12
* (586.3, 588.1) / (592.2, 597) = 1.02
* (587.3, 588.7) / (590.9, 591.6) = 0.98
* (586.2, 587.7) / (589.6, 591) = 0.95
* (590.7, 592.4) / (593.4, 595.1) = 1.05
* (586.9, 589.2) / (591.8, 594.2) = 1.04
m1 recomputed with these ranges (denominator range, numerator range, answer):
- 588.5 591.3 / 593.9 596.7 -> 1.14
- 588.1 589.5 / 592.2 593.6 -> 1.13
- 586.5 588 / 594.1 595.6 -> 1.06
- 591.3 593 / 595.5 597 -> 1.05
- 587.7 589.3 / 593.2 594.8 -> 1.10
